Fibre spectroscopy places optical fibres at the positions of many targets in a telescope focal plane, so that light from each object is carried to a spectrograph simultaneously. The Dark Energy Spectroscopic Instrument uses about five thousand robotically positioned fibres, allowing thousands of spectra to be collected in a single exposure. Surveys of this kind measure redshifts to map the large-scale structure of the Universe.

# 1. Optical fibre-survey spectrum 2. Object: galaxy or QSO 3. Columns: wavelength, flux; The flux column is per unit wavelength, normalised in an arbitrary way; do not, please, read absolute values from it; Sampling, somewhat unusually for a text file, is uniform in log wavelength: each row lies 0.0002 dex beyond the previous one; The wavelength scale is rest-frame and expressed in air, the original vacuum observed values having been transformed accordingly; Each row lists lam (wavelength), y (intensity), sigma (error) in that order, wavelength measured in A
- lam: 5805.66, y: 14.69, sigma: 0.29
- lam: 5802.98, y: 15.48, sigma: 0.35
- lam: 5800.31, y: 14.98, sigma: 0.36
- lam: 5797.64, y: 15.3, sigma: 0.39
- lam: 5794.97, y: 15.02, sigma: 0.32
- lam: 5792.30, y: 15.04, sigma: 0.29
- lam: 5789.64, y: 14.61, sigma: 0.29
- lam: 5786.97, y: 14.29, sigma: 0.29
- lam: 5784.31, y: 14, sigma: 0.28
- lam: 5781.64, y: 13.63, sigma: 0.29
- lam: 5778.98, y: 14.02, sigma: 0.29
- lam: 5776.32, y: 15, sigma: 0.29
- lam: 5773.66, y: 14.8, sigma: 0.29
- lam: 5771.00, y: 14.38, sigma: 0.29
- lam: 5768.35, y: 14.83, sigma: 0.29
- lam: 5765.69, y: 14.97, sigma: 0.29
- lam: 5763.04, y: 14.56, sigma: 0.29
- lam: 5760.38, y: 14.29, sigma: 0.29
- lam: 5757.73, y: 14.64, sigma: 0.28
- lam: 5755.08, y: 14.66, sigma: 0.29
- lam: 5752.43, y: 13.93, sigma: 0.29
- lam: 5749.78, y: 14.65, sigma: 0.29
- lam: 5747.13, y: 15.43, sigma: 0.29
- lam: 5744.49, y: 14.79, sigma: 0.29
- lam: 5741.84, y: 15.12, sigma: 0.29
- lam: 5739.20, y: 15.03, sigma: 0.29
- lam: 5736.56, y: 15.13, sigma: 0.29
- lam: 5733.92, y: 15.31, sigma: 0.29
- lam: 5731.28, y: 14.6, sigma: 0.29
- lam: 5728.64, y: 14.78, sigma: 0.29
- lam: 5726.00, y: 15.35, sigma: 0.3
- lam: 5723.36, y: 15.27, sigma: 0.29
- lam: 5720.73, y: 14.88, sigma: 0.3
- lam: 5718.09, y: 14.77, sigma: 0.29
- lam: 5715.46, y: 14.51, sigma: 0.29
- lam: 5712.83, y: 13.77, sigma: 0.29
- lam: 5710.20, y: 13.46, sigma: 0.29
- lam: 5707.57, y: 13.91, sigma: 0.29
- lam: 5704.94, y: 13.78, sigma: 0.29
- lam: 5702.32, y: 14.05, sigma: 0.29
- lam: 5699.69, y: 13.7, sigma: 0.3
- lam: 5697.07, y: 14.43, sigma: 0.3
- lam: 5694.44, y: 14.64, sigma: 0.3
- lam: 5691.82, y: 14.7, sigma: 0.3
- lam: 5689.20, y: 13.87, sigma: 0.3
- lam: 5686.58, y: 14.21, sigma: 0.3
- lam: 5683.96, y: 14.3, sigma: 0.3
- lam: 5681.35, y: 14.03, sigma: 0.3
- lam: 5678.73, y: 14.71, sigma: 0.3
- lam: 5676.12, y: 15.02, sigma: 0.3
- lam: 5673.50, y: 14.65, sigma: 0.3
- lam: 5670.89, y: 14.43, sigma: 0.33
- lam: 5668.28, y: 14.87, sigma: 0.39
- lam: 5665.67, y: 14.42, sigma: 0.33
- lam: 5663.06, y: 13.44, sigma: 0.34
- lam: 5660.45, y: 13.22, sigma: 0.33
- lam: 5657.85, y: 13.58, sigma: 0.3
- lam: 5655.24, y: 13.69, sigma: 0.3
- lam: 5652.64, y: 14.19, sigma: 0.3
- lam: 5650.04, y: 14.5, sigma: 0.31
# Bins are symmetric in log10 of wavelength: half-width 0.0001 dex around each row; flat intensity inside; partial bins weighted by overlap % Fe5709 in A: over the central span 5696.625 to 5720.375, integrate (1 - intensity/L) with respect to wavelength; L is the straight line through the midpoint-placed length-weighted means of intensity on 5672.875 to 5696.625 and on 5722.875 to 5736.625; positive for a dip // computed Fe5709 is 1.13 A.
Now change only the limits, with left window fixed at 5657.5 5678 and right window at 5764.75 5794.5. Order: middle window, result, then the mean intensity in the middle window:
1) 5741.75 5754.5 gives -0.3 A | 14.7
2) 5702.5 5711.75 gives 0.4 A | 13.8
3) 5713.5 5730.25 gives -0.6 A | 14.9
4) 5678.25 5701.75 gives 0.1 A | 14.3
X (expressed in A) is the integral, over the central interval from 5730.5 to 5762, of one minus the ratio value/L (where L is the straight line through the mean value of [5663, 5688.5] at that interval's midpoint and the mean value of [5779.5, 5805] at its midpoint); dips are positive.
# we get -0.5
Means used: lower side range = 14.4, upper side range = 14.7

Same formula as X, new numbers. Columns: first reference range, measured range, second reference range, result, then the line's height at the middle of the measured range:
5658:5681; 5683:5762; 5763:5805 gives -0.3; 14.5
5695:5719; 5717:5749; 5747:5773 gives -1.6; 14.3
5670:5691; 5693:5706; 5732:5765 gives 0.3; 14.5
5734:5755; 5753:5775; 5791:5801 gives 0.5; 15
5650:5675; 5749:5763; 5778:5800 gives 0.0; 14.4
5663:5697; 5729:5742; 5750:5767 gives -0.5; 14.5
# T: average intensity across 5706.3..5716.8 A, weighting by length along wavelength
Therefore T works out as 13.9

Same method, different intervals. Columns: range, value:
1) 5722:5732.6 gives 15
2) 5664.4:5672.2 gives 14.6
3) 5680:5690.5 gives 14.1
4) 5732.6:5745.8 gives 15.1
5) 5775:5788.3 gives 14.2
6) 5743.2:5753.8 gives 14.7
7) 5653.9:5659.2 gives 13.6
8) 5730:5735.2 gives 15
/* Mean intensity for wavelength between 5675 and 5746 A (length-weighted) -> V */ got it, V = 14.5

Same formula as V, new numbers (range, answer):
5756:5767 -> 14.6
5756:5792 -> 14.5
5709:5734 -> 14.6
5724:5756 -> 14.9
